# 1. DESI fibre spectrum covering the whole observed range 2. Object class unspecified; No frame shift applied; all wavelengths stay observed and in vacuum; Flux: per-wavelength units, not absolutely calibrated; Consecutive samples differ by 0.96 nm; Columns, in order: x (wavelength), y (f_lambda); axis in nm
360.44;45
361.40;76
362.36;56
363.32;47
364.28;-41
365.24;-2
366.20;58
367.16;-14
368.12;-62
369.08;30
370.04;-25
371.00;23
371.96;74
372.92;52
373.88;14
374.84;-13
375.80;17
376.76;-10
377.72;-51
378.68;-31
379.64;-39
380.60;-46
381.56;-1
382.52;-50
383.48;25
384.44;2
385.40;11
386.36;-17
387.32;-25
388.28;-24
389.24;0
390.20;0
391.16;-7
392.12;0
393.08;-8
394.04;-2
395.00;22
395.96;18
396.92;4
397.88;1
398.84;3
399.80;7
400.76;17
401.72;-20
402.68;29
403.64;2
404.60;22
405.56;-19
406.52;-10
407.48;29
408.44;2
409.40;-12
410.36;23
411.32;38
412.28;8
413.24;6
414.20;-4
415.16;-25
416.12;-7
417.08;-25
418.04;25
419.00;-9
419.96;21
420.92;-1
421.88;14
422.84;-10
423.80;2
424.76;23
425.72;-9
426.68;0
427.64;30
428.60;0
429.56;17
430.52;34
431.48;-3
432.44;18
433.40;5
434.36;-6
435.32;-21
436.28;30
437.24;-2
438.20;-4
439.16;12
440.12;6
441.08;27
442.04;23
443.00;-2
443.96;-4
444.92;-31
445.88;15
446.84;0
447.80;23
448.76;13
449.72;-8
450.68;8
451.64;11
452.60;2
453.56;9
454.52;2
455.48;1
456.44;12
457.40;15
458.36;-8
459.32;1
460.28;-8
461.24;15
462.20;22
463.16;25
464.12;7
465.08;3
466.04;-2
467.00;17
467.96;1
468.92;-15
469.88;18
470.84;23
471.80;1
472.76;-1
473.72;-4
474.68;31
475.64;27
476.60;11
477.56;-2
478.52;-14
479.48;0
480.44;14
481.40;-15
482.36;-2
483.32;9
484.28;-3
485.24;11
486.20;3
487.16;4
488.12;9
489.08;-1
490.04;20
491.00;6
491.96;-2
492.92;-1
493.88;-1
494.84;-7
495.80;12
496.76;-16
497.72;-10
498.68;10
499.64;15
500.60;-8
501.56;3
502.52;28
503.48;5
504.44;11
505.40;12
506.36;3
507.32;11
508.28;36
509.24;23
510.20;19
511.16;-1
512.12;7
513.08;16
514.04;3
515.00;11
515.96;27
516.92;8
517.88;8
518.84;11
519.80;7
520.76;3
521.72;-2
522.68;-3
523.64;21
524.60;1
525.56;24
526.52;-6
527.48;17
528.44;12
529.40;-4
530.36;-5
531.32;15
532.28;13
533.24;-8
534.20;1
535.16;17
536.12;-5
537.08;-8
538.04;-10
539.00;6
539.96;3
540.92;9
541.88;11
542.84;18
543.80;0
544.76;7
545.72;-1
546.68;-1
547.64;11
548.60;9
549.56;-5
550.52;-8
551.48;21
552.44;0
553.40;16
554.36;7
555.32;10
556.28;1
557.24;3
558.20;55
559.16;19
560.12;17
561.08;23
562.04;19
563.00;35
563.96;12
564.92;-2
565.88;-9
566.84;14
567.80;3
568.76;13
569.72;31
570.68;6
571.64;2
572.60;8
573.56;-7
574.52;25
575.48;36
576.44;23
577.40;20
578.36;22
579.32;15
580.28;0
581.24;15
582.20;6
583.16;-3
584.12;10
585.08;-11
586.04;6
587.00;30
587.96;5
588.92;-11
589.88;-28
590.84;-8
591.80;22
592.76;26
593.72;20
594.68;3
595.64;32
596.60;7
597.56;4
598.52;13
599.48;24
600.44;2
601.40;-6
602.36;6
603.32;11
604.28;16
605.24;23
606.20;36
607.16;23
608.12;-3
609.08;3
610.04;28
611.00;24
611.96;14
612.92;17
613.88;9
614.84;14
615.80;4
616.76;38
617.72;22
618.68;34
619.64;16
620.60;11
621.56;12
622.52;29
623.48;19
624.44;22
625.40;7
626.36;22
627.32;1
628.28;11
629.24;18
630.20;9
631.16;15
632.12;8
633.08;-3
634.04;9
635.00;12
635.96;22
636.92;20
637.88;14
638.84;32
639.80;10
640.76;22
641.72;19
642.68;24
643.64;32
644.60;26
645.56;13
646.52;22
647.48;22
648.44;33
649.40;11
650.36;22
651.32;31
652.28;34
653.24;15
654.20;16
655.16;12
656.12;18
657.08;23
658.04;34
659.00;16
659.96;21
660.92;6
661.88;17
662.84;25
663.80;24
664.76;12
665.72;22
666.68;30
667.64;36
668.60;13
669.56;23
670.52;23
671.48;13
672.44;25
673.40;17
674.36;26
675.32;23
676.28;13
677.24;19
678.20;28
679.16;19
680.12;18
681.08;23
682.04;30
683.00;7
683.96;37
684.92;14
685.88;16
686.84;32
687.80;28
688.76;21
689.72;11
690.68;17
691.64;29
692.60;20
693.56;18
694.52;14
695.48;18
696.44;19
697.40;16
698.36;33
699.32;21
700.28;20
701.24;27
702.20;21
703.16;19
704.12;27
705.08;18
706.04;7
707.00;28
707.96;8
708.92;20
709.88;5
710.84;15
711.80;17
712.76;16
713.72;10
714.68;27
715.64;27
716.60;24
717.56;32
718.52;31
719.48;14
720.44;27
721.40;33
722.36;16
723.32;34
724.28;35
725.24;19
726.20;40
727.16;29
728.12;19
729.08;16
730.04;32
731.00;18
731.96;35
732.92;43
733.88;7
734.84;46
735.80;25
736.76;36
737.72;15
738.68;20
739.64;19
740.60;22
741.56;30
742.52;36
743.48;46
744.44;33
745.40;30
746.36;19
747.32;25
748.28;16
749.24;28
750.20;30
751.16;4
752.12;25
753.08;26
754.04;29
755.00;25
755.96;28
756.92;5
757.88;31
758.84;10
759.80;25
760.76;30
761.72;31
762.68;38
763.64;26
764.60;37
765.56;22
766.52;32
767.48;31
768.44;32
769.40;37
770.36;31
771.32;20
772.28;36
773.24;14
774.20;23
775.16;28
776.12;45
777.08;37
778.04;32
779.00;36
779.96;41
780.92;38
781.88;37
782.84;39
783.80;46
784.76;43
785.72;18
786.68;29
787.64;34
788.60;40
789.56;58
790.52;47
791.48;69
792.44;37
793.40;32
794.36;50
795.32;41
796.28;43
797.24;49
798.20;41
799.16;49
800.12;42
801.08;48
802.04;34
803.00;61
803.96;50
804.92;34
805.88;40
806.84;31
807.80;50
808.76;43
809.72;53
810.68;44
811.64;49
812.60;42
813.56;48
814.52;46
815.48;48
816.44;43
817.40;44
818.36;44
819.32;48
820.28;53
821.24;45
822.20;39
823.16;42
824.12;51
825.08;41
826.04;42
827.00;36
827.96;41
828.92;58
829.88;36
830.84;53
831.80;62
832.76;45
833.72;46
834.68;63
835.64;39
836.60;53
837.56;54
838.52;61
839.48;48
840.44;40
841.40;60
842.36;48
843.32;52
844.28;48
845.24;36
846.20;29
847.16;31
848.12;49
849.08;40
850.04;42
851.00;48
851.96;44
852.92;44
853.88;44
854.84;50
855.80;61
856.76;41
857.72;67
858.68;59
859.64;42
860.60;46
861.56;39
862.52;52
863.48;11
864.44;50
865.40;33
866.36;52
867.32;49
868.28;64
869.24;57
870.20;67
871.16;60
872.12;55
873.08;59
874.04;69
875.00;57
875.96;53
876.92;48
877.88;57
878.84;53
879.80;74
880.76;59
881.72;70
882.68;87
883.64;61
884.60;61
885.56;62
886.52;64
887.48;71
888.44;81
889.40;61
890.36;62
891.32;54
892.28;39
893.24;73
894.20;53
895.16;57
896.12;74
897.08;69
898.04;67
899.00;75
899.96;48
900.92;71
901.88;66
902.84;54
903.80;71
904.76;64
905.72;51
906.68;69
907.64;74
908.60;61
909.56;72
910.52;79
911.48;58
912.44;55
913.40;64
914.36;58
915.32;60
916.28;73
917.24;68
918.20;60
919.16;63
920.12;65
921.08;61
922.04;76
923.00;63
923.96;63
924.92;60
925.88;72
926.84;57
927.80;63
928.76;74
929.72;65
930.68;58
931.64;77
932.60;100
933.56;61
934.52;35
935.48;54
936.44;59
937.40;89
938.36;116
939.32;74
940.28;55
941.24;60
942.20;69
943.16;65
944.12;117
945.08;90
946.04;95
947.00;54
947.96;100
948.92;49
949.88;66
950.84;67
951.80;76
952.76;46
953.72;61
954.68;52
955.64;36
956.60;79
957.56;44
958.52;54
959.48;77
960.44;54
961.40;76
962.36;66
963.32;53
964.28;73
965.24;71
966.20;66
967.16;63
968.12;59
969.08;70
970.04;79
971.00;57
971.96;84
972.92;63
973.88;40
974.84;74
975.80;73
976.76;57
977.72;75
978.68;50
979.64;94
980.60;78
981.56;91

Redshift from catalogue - 0.966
